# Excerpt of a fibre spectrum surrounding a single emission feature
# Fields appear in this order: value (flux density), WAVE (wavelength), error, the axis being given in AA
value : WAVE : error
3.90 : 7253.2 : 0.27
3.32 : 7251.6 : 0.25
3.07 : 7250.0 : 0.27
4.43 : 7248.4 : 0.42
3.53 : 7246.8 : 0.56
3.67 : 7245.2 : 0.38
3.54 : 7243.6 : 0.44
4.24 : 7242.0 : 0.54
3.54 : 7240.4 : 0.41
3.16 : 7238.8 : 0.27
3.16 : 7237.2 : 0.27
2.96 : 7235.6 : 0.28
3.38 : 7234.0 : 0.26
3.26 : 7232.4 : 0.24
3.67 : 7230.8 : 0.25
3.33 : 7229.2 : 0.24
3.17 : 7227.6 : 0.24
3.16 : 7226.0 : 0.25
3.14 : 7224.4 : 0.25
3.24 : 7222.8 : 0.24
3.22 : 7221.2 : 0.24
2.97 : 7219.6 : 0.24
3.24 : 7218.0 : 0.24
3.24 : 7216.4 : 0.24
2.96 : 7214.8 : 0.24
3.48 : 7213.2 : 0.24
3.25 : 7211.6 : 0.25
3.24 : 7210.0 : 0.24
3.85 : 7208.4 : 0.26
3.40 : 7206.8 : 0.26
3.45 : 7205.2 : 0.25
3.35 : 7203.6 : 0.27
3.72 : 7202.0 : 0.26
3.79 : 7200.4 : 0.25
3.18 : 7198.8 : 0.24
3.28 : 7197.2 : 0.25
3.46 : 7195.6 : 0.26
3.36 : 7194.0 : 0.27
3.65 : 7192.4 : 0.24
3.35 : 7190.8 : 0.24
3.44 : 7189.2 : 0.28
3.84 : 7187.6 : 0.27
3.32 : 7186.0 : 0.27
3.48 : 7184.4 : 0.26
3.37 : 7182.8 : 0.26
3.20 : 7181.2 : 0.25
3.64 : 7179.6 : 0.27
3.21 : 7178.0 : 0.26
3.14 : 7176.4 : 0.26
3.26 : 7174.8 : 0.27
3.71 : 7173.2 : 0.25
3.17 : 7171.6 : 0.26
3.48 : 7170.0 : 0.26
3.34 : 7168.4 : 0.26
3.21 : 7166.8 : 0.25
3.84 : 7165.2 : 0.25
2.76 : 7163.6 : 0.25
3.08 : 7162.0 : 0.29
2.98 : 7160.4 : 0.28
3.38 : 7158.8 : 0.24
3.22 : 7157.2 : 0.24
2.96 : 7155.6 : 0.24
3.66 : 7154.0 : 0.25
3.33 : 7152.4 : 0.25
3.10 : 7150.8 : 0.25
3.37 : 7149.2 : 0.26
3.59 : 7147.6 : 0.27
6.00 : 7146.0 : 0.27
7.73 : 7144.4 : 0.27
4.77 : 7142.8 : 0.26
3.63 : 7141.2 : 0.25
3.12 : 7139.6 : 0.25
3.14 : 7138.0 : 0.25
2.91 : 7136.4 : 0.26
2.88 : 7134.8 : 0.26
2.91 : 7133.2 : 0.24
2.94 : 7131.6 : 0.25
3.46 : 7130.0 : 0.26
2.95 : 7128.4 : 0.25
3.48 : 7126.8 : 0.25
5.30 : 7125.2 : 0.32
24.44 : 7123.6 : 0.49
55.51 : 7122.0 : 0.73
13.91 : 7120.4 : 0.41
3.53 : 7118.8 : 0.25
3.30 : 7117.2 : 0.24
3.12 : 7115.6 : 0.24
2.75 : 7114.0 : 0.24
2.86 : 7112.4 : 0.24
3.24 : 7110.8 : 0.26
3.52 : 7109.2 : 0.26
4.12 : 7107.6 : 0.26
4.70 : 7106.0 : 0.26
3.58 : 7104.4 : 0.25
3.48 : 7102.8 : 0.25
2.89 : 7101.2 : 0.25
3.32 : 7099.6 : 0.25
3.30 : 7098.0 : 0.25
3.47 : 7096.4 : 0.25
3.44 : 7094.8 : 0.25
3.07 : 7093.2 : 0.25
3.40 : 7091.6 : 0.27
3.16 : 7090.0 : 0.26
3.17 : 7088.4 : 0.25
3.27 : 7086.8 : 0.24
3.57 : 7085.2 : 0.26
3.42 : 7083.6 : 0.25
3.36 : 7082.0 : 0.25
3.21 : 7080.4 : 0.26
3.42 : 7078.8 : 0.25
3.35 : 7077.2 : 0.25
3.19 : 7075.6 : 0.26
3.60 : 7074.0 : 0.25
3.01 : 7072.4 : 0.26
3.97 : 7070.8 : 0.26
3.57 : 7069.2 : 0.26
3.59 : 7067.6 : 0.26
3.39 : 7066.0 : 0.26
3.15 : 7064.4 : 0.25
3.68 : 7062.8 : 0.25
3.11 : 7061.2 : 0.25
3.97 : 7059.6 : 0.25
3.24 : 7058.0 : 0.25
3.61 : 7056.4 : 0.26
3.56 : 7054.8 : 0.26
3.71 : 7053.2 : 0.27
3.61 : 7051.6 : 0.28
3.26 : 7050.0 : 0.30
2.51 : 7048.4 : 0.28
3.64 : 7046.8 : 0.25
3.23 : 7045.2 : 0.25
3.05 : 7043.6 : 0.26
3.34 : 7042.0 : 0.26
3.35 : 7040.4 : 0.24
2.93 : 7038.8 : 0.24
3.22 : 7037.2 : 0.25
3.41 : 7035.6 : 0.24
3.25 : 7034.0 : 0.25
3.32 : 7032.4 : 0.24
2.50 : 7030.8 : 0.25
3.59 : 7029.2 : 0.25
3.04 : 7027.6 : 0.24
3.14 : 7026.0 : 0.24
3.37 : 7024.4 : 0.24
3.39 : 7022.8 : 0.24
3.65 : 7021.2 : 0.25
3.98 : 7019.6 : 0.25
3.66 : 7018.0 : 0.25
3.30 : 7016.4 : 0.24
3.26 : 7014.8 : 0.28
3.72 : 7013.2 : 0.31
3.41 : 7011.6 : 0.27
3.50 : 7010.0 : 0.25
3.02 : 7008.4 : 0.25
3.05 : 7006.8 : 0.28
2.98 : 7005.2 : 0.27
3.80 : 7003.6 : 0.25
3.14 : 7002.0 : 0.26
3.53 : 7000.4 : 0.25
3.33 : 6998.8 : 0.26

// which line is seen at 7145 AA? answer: [N II]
